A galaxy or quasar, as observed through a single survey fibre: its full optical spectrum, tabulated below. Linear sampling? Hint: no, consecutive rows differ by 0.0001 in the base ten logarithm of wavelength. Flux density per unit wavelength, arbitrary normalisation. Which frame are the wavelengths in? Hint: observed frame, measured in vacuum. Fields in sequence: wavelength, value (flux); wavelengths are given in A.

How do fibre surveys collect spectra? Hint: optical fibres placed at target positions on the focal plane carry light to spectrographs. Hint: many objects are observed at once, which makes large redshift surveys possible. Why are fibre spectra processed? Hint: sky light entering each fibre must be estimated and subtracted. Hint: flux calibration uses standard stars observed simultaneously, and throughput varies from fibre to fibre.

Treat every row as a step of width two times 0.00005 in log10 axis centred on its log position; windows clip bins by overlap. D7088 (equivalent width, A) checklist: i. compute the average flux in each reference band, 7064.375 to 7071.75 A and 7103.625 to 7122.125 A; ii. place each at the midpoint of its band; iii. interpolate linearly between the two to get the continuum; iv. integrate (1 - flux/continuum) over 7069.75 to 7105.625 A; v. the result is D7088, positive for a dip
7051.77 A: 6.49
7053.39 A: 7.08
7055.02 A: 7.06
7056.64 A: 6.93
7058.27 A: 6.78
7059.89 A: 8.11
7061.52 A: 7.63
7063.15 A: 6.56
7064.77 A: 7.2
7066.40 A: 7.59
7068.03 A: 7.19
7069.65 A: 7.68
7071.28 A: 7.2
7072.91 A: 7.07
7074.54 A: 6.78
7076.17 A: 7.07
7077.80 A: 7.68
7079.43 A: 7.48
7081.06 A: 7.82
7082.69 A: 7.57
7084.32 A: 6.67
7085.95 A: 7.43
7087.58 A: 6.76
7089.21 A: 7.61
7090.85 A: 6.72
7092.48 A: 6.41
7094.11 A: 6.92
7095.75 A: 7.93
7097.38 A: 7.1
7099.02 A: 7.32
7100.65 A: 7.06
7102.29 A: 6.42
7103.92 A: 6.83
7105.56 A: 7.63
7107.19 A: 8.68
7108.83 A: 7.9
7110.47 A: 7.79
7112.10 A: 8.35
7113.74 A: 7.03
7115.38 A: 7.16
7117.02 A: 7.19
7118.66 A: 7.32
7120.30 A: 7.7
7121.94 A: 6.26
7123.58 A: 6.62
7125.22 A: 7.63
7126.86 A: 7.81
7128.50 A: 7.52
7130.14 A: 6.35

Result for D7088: 1.44 A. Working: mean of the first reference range 7.39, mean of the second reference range 7.55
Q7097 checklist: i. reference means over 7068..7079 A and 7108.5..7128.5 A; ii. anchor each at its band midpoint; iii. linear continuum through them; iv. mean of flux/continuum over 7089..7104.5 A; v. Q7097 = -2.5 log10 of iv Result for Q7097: 0.047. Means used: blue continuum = 7.25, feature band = 7.01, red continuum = 7.39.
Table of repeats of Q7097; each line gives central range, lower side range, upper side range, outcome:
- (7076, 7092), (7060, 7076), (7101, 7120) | 0.01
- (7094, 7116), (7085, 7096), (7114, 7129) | -0.05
